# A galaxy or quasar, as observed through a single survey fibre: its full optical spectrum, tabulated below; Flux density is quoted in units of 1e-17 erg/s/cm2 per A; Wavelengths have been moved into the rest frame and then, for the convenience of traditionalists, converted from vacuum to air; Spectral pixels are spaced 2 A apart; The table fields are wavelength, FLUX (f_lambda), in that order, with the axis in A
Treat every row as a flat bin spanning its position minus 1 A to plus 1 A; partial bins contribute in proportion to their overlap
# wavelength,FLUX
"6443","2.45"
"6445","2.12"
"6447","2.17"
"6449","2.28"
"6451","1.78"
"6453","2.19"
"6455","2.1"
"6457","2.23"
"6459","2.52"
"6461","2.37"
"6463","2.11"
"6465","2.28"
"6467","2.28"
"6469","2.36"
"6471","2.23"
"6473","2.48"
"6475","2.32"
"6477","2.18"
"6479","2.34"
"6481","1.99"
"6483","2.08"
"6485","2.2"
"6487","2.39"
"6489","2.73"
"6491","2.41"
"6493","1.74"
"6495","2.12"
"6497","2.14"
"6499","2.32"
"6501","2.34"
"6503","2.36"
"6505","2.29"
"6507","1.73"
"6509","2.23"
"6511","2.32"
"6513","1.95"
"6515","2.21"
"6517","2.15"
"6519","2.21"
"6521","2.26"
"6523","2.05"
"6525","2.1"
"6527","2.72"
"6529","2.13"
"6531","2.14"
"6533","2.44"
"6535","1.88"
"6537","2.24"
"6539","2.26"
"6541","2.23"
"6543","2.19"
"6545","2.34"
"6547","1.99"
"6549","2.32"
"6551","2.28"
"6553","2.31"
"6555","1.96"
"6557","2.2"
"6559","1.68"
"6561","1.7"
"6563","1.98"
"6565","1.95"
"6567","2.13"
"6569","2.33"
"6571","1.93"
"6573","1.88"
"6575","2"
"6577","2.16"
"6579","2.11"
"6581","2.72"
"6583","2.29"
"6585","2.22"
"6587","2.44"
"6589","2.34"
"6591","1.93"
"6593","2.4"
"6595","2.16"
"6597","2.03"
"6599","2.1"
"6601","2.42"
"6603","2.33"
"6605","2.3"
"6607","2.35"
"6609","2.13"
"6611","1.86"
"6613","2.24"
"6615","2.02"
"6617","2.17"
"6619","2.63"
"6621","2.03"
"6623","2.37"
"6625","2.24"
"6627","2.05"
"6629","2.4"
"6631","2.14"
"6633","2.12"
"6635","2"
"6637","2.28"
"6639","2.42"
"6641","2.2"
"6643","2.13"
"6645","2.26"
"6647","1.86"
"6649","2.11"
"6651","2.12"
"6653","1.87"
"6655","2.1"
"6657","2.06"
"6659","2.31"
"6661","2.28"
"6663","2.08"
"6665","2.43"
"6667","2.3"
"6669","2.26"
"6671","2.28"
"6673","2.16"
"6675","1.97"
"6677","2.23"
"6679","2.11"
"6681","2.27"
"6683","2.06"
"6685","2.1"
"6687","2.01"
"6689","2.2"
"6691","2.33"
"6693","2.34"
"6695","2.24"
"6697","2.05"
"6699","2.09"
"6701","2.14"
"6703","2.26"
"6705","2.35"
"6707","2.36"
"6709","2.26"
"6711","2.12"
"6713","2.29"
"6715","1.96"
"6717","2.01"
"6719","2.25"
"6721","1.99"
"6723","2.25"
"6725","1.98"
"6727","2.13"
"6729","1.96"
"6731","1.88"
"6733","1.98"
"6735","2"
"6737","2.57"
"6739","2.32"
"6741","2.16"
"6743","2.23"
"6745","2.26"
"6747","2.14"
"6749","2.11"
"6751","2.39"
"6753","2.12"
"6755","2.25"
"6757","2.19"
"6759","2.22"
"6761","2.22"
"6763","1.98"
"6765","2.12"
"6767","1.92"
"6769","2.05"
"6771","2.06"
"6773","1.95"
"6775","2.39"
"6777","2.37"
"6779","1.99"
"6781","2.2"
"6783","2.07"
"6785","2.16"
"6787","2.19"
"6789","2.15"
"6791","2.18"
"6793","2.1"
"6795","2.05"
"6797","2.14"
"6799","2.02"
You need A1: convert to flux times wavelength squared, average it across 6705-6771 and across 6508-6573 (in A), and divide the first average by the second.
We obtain 1.1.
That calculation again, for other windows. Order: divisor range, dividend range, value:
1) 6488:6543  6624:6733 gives 1.03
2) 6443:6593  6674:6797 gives 1.05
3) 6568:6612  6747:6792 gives 1.03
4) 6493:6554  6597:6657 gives 1.02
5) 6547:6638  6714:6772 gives 1.03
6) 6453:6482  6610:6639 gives 1.01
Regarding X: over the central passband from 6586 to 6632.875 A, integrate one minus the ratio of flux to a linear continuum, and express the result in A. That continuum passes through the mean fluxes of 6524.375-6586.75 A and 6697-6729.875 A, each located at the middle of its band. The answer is -1.4 A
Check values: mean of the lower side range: 2.16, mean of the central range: 2.22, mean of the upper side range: 2.15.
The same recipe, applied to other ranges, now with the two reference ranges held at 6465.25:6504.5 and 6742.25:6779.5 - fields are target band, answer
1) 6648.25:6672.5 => 0.14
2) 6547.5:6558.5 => 0.29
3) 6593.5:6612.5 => 0.21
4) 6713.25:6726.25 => 0.52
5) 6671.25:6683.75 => 0.26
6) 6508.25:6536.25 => 0.63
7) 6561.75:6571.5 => 0.75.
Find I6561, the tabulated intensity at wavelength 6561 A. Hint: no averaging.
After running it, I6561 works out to 1.7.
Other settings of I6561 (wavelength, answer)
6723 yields 2.25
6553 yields 2.31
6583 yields 2.29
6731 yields 1.88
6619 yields 2.63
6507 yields 1.73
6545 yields 2.34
